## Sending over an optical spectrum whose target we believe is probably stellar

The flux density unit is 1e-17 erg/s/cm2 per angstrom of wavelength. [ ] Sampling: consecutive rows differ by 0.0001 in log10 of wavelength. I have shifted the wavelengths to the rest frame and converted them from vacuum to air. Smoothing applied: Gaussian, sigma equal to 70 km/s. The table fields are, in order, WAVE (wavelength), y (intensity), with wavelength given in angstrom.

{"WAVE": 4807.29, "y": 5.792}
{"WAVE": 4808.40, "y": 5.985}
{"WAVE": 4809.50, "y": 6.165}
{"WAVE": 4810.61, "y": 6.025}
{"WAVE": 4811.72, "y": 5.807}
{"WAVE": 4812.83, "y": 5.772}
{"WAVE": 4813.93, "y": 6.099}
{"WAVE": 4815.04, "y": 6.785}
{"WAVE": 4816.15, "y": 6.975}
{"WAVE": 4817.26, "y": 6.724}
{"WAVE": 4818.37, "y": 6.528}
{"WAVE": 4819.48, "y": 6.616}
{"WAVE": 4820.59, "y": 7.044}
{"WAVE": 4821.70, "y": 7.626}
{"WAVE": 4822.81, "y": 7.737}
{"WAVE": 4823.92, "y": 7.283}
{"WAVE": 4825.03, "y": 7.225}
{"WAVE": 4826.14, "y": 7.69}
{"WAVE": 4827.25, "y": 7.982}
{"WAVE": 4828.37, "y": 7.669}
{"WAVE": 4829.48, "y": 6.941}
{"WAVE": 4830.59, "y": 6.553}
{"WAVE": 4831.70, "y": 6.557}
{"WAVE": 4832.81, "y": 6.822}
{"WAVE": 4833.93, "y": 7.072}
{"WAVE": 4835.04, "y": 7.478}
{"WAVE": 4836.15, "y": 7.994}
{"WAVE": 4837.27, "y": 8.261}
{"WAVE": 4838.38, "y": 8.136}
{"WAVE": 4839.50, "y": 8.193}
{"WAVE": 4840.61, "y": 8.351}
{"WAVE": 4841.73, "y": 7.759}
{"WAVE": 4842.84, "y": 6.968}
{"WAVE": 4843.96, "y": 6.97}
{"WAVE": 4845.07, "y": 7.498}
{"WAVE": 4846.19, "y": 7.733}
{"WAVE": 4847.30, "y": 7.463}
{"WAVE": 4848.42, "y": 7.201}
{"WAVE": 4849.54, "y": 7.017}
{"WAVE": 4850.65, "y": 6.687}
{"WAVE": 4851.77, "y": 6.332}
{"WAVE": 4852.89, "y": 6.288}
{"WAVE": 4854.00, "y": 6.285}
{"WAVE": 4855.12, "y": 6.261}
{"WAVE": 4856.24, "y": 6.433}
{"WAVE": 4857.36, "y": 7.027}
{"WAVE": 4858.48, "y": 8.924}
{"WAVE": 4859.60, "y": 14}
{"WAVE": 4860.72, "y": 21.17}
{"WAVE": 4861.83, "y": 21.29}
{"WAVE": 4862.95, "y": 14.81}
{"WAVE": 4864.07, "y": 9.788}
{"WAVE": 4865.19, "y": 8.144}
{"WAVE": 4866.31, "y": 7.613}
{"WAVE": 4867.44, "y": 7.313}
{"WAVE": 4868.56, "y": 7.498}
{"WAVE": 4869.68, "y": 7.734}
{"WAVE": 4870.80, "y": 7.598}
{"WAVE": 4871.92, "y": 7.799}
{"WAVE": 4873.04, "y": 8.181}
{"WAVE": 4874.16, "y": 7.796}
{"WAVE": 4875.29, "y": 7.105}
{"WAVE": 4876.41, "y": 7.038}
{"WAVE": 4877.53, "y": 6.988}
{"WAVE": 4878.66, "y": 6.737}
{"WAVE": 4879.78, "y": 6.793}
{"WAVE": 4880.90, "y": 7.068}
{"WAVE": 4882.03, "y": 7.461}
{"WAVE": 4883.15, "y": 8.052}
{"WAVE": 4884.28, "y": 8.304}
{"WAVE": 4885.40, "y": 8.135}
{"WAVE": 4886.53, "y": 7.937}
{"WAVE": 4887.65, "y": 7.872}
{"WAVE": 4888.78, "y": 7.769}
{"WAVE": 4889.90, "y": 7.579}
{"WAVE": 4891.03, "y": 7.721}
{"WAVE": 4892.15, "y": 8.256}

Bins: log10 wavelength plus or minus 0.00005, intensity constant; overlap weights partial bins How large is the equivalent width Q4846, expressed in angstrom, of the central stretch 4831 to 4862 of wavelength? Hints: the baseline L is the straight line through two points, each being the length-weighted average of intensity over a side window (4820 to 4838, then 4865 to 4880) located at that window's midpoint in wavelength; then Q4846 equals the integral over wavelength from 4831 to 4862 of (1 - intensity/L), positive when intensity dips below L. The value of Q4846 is -3.9 angstrom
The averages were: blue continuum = 7.38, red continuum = 7.45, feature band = 8.34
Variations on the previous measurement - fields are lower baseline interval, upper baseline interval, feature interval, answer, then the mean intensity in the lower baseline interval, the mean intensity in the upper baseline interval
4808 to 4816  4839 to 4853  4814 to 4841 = -2.6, 6.14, 7.29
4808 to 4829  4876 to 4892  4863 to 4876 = -1.3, 6.84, 7.56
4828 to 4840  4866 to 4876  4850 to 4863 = -4.7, 7.42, 7.61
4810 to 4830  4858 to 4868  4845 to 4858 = 4.9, 6.92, 12.6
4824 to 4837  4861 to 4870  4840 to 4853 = 2.5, 7.29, 10.9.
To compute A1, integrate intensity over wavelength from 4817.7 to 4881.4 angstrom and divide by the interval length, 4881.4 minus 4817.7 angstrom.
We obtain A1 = 8.09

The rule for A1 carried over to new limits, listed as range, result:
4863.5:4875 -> 7.93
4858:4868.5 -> 12.3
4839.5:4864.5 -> 9.17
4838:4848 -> 7.66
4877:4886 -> 7.44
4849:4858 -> 6.56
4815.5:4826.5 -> 7.13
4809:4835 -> 6.87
